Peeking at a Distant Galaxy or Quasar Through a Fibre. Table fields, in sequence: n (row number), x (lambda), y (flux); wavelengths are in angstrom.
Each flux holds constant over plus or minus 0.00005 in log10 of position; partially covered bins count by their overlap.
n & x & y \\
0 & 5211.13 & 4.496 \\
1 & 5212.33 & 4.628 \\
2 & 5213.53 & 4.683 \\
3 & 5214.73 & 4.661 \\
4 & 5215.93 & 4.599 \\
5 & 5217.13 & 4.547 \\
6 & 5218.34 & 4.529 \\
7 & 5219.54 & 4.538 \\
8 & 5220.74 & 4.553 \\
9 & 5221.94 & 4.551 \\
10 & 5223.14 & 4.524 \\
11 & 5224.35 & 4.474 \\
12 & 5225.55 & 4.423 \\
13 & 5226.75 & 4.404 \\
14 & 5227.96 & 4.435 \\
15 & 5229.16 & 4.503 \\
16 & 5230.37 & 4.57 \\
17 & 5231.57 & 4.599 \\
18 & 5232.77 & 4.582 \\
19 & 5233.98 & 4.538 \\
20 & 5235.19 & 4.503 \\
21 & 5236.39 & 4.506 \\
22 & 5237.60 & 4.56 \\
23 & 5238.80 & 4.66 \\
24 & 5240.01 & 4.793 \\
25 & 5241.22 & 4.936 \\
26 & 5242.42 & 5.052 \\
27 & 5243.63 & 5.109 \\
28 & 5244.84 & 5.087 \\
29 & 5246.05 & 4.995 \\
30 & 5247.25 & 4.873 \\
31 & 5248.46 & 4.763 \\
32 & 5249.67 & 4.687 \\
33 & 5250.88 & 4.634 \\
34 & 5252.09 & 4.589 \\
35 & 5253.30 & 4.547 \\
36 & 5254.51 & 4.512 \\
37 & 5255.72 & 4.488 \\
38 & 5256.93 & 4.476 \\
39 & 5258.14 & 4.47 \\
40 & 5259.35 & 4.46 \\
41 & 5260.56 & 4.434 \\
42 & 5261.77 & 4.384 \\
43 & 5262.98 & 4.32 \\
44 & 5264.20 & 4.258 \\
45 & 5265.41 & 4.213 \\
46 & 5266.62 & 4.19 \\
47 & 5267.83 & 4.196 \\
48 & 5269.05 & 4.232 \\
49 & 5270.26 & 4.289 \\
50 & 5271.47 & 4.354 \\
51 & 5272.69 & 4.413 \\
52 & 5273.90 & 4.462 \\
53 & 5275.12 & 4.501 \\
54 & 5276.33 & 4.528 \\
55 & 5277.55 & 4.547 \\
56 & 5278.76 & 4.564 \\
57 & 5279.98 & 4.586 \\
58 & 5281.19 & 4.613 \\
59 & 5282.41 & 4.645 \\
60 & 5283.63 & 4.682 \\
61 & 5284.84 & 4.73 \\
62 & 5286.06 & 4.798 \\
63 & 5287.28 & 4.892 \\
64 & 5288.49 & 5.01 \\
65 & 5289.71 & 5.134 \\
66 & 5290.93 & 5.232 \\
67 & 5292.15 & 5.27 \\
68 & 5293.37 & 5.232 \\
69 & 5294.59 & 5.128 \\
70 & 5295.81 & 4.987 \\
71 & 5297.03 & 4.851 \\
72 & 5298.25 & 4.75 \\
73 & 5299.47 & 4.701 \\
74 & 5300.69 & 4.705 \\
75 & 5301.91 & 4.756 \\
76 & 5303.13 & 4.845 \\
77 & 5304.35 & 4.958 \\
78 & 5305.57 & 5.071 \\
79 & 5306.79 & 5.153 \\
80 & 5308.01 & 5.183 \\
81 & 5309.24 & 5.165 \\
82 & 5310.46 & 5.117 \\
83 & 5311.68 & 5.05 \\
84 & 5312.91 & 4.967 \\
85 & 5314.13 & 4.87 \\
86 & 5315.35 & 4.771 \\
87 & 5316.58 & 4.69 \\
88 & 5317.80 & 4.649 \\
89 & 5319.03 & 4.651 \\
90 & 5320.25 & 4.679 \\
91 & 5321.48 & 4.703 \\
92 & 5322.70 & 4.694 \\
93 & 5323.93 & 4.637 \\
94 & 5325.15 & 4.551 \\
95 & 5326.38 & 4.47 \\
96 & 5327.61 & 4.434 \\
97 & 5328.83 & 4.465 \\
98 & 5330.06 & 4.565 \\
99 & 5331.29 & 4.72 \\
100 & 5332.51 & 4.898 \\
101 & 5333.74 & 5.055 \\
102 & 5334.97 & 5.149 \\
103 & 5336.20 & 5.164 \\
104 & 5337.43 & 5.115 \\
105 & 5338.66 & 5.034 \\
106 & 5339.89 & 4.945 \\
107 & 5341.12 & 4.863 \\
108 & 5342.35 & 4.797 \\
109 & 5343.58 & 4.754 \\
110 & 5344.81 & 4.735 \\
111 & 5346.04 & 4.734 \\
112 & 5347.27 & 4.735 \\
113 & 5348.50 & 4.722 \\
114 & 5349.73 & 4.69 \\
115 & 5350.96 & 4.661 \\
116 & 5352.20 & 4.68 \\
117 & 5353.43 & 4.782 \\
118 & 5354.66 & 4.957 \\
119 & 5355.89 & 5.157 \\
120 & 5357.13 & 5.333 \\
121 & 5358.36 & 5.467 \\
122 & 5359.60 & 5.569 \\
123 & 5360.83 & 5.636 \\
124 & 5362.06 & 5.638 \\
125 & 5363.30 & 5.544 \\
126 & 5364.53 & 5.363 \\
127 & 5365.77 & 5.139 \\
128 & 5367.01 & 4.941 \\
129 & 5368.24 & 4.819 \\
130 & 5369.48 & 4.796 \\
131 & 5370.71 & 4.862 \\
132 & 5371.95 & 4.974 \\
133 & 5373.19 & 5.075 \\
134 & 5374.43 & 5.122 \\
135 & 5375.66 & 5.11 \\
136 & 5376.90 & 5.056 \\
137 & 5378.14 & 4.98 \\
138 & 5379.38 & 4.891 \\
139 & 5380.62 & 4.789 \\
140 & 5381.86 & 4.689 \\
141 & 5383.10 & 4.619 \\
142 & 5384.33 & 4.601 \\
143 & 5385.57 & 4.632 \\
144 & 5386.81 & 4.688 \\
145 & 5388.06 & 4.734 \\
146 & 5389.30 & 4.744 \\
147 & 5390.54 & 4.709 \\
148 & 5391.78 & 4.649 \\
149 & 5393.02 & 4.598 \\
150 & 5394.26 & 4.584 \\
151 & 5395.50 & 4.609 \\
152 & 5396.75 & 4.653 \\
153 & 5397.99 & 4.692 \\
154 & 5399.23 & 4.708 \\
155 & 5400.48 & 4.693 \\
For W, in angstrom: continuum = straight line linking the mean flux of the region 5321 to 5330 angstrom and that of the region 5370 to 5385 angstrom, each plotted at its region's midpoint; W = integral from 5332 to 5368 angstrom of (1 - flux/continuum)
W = -2.4 angstrom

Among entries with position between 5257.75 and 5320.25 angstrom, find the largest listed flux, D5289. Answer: 5.27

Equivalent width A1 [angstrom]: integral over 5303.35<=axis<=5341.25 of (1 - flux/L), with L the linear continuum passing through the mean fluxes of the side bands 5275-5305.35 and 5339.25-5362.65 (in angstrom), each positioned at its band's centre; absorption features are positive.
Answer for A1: 0.5 angstrom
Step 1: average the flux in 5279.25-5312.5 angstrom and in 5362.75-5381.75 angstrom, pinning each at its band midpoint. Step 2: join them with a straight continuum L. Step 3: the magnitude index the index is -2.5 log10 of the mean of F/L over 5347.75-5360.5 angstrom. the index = -0.003 mag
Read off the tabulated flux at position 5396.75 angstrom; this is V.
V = 4.653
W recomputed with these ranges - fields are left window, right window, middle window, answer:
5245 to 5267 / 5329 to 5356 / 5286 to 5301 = -1.0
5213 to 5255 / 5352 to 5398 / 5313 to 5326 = 0.4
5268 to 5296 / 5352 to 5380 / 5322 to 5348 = 1.0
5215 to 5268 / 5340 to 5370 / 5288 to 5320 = -0.9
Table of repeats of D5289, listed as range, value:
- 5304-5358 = 5.333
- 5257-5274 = 4.47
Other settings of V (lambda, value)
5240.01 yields 4.793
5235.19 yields 4.503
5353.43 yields 4.782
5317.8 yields 4.649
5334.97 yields 5.149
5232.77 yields 4.582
